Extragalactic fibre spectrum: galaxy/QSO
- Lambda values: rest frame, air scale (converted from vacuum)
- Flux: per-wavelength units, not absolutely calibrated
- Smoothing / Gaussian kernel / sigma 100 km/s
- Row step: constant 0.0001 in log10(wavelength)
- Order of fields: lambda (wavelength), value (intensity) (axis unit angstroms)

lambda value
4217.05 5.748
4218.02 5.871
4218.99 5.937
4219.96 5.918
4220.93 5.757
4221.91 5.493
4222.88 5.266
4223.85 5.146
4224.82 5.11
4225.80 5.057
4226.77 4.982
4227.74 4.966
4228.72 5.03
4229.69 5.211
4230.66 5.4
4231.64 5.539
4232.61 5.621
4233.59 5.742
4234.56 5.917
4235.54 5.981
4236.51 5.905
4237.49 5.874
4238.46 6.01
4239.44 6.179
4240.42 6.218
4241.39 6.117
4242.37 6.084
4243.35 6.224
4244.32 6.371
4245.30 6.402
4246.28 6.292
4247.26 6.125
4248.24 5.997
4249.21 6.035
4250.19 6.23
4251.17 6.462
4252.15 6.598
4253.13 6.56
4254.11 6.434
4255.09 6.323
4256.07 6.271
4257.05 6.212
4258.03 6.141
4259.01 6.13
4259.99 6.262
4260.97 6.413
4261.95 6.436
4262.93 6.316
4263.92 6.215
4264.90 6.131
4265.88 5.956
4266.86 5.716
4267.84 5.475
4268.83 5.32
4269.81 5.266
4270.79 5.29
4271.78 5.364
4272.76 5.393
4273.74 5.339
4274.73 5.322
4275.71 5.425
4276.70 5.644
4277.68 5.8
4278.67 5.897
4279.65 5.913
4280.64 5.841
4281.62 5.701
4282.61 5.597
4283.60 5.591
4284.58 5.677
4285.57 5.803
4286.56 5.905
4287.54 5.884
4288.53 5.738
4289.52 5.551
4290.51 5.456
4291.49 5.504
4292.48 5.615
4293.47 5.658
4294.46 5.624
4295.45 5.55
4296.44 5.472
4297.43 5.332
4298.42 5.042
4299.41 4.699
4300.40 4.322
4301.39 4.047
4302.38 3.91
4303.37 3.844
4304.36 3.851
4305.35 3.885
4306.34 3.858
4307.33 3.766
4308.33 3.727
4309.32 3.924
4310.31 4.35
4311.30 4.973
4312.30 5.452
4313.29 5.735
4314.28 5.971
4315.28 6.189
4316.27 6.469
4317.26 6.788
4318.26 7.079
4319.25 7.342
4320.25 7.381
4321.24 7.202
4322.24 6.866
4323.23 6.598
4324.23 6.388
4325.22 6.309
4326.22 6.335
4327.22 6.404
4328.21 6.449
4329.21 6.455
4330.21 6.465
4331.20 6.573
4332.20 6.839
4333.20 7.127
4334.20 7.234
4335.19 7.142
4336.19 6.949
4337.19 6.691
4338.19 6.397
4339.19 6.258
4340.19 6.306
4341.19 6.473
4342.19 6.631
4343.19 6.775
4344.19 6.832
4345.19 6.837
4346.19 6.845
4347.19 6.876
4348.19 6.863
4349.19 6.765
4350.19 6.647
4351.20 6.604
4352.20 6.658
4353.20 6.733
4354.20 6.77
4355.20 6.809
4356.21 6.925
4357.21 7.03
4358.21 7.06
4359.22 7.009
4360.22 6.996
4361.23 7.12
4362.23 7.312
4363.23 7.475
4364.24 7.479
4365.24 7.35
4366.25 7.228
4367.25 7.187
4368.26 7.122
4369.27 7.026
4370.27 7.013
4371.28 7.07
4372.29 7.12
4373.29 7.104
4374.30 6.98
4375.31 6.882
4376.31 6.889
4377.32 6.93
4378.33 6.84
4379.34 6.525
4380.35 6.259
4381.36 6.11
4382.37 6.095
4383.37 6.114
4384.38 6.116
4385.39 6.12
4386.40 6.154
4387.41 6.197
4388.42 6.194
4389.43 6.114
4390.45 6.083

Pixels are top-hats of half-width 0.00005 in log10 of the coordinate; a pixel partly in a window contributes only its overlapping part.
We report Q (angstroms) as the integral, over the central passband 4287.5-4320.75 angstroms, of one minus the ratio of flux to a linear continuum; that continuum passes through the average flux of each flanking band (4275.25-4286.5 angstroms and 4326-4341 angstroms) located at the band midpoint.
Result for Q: 4.9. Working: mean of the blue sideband 5.72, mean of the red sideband 6.64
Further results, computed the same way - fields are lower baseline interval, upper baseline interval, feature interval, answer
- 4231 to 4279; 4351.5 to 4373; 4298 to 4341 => 5.43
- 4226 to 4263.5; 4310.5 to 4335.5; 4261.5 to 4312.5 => 8.33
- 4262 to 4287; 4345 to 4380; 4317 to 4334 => -0.84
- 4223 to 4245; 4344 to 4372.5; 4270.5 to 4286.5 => 1.38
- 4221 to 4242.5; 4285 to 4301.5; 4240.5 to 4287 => -4.03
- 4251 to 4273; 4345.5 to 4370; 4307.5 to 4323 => 1.52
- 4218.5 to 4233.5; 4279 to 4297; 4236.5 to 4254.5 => -2.49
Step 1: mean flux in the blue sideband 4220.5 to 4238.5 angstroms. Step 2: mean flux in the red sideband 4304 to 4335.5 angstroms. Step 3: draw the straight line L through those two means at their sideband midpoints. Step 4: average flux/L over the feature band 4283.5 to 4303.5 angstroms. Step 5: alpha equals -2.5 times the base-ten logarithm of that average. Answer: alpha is 0.11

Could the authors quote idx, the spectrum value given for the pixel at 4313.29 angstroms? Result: 5.735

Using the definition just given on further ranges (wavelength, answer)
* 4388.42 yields 6.194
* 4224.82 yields 5.11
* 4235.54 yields 5.981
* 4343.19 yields 6.775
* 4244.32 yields 6.371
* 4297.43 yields 5.332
